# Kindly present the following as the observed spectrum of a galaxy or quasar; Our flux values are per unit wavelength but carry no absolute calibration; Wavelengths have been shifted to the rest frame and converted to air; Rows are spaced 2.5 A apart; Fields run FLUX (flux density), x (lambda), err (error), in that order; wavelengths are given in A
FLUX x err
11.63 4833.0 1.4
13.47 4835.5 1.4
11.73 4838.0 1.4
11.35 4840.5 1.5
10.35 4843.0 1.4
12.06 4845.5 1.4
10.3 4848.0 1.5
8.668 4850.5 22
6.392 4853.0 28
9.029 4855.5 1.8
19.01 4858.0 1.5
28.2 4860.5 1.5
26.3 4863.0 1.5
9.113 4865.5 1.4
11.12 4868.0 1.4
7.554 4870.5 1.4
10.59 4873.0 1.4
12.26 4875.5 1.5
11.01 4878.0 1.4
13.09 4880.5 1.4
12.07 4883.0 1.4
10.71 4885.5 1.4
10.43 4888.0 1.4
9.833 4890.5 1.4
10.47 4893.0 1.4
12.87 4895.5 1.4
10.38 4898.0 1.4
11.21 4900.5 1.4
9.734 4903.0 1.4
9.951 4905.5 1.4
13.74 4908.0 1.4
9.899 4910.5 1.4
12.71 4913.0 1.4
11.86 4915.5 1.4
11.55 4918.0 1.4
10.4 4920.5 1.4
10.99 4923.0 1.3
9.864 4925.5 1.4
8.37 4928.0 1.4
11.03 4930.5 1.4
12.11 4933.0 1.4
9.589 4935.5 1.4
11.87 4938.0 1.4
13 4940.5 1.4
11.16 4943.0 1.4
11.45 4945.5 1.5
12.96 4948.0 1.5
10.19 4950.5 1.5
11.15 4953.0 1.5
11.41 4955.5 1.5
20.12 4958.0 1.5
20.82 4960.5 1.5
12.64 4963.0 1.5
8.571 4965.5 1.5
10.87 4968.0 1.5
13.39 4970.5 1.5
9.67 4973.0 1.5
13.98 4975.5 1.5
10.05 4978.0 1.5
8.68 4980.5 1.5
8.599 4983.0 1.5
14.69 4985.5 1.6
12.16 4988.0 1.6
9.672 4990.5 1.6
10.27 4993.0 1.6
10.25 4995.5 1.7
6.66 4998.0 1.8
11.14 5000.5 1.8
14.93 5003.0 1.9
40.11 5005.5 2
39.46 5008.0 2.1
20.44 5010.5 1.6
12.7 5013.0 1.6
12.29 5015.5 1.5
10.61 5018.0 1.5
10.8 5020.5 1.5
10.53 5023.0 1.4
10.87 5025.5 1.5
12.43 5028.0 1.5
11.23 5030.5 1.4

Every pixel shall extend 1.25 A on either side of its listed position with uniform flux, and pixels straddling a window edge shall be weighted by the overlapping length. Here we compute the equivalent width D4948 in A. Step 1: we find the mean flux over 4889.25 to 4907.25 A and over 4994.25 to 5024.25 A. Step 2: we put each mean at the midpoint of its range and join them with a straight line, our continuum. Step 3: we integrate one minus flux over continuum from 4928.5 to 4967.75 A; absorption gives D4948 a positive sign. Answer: 2.92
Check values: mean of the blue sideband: 10.7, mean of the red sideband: 16.7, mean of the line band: 12.4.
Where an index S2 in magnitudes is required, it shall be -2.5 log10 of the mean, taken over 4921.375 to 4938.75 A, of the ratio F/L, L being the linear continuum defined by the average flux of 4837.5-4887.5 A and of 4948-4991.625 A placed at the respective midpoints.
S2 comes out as 0.172 mag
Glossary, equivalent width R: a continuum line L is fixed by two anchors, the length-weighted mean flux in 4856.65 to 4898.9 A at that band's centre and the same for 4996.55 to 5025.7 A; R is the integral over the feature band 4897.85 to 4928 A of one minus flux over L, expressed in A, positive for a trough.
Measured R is 6.9 A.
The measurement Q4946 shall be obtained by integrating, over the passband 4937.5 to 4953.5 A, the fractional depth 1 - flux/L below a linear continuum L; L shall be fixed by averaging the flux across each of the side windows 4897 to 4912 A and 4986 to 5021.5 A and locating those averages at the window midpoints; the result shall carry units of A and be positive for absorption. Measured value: 1.5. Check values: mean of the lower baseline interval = 10.9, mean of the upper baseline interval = 15.8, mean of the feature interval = 11.7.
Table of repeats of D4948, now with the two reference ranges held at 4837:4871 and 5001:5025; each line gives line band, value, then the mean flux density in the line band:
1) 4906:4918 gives 2.6 A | 11.9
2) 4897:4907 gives 2.9 A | 10.4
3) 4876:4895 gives 4.0 A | 11.2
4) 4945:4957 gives 3.5 A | 11.6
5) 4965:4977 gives 4.0 A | 11.4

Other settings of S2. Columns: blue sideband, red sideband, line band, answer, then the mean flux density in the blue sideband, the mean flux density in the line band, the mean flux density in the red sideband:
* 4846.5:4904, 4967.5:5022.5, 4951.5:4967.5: -0.03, 12.2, 13.9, 14.2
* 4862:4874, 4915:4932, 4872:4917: 0.04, 12.7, 11.3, 10.5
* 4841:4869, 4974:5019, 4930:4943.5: 0.24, 13.6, 11.5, 14.8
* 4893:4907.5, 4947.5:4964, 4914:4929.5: 0.16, 10.9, 10.5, 14.3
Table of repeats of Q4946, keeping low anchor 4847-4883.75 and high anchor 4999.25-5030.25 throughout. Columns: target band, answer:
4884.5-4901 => 3.50 A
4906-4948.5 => 9.81 A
